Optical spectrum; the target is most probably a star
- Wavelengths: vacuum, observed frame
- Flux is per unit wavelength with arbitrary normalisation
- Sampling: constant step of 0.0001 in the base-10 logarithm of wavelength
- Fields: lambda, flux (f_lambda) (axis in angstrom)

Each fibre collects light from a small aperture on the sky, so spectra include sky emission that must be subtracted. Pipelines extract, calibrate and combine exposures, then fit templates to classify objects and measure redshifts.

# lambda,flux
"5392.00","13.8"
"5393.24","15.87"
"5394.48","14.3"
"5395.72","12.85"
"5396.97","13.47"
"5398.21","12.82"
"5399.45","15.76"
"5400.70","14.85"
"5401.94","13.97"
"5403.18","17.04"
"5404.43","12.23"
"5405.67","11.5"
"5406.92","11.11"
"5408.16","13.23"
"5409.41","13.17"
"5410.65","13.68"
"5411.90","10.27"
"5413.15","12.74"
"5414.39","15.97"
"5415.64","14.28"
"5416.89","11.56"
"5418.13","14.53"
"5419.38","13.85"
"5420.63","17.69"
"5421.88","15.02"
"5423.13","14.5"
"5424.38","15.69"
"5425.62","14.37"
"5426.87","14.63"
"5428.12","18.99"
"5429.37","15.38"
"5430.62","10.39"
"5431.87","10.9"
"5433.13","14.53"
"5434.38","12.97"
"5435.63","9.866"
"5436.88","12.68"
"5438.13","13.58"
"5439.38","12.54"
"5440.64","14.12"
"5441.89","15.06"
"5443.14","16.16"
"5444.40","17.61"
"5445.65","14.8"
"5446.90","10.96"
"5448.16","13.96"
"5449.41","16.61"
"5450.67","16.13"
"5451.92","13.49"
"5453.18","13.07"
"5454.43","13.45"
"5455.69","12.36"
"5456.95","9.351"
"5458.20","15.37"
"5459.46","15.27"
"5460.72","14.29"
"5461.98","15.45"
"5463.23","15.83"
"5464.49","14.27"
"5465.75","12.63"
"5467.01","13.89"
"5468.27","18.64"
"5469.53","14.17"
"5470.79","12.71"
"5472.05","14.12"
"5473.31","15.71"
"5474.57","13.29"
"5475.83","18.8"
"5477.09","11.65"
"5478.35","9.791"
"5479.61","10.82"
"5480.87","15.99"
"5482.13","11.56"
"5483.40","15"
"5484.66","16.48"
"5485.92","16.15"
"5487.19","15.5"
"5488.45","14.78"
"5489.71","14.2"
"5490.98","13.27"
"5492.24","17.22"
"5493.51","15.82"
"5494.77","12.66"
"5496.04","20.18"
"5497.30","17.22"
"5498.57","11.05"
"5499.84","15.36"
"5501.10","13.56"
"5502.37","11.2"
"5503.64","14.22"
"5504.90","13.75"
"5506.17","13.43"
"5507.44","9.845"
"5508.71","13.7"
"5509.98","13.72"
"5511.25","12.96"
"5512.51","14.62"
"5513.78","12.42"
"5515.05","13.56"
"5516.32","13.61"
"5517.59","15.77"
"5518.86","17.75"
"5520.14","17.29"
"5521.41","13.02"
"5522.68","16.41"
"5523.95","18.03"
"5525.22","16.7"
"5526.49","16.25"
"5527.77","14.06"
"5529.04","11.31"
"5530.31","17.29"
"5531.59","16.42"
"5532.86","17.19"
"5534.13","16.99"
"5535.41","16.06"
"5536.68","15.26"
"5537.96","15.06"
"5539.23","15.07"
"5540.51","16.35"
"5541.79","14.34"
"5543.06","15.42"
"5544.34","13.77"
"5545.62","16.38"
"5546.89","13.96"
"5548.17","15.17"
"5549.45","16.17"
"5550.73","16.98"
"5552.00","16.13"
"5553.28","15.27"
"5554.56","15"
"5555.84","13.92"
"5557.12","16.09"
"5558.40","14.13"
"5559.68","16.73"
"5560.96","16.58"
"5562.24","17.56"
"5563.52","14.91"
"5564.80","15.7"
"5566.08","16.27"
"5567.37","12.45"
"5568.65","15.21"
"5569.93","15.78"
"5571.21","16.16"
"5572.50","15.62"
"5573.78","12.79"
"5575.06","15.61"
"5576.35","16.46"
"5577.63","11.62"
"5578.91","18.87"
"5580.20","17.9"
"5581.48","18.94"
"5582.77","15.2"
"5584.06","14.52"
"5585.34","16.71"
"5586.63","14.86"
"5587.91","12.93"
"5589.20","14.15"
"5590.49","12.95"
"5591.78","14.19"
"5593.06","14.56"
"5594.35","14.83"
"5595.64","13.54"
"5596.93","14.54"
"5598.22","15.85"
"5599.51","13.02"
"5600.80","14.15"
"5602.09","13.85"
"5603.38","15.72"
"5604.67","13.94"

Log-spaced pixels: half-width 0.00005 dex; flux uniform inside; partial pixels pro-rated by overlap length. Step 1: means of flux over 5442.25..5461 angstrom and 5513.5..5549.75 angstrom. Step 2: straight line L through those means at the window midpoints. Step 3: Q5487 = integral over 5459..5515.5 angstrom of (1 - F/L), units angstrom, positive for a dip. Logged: 1.9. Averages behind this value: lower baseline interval 14.2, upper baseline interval 15.4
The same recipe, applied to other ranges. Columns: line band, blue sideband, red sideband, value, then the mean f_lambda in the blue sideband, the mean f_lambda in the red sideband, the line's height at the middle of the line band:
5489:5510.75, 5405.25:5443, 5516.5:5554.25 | 1.3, 13.7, 15.7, 15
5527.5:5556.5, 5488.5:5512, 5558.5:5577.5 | -0.9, 14.1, 15.4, 14.9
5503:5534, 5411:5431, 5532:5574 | 0.9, 14.4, 15.5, 15.2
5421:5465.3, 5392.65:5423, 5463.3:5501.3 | 0.2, 13.8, 14.6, 14.2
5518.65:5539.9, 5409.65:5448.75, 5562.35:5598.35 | -1.6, 14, 15.1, 14.7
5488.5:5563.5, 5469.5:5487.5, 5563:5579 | -2.4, 14.1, 15.1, 14.6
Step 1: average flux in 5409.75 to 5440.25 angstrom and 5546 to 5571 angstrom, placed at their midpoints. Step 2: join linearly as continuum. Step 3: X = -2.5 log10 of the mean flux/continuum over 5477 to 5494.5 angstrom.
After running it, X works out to 0.027 mag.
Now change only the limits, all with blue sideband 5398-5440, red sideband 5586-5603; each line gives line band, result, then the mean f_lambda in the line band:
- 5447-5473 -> -0.029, 14.2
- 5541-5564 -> -0.107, 15.5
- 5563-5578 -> -0.065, 14.9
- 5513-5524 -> -0.090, 15.2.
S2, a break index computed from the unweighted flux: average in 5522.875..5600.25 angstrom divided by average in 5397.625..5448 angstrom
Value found 1.11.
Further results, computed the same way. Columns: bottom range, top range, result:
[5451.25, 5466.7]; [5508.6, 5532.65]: 1.10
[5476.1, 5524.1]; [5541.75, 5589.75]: 1.08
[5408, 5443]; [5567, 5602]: 1.08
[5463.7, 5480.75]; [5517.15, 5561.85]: 1.12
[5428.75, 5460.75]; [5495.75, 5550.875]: 1.09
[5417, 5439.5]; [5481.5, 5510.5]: 1.03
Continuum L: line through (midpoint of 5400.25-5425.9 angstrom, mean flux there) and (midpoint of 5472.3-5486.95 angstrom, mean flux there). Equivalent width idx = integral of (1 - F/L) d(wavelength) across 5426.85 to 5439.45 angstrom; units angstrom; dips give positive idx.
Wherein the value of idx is 0.60 angstrom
